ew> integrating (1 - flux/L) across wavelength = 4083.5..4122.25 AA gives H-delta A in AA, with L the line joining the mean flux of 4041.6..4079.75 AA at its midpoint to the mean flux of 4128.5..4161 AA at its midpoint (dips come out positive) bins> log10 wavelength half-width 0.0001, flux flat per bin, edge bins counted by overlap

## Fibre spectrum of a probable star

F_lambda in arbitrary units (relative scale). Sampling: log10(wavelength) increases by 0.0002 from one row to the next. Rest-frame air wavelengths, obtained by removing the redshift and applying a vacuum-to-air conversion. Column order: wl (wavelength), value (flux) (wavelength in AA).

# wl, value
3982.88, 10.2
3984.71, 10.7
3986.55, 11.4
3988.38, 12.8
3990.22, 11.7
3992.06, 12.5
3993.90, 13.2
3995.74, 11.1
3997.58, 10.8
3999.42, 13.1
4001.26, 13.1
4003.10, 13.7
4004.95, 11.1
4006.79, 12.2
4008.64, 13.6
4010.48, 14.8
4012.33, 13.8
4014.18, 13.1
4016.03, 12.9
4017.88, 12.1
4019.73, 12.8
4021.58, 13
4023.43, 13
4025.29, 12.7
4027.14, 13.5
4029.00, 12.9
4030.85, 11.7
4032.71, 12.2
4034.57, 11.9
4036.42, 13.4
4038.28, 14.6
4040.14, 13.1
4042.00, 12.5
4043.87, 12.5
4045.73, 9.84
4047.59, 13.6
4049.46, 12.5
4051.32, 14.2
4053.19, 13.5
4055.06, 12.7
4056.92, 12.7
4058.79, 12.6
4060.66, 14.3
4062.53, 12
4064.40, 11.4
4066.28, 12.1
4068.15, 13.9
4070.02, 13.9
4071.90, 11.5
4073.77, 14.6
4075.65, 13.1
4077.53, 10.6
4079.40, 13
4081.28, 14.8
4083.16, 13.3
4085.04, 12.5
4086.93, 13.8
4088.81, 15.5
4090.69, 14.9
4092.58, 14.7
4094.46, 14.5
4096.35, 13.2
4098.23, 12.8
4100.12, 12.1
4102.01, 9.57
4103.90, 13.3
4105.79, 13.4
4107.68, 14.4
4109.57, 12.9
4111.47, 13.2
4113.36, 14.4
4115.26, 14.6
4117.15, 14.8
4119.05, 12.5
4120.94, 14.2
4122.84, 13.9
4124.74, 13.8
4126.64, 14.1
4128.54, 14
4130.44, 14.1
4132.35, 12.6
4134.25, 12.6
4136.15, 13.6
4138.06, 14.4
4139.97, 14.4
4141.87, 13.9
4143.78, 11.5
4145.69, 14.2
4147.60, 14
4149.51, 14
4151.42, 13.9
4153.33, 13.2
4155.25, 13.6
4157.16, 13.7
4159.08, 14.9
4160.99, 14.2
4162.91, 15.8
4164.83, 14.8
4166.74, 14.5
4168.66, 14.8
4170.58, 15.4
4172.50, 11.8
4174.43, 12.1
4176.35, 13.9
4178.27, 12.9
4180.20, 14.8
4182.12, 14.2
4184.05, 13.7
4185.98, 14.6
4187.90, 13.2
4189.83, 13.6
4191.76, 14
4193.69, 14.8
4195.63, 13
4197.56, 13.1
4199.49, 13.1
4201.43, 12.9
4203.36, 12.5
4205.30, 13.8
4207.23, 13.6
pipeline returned -1.06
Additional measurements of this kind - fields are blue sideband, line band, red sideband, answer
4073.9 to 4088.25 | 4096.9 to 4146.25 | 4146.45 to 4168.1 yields 1.1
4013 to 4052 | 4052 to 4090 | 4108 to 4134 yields 0.3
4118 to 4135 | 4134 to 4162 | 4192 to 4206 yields -0.6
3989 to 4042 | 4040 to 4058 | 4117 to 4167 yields 0.5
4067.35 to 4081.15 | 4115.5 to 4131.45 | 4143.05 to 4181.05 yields -0.5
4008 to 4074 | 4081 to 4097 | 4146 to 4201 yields -1.0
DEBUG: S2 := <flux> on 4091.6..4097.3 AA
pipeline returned 14.1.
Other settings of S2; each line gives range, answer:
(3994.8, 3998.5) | 11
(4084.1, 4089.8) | 13.9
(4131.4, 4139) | 13.3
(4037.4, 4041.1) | 13.8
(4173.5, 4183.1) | 13.6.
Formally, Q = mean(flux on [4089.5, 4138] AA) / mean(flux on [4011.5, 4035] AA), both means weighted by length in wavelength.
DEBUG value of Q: 1.1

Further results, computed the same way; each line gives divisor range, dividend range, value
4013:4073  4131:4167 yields 1.09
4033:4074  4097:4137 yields 1.04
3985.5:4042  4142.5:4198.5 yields 1.09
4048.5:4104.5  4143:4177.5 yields 1.06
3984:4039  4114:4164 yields 1.10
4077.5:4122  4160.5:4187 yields 1.04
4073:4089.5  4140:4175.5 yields 1.04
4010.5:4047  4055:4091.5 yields 1.03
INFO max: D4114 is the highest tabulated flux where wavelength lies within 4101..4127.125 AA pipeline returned 14.8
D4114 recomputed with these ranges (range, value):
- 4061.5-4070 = 13.9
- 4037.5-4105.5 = 15.5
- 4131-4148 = 14.4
